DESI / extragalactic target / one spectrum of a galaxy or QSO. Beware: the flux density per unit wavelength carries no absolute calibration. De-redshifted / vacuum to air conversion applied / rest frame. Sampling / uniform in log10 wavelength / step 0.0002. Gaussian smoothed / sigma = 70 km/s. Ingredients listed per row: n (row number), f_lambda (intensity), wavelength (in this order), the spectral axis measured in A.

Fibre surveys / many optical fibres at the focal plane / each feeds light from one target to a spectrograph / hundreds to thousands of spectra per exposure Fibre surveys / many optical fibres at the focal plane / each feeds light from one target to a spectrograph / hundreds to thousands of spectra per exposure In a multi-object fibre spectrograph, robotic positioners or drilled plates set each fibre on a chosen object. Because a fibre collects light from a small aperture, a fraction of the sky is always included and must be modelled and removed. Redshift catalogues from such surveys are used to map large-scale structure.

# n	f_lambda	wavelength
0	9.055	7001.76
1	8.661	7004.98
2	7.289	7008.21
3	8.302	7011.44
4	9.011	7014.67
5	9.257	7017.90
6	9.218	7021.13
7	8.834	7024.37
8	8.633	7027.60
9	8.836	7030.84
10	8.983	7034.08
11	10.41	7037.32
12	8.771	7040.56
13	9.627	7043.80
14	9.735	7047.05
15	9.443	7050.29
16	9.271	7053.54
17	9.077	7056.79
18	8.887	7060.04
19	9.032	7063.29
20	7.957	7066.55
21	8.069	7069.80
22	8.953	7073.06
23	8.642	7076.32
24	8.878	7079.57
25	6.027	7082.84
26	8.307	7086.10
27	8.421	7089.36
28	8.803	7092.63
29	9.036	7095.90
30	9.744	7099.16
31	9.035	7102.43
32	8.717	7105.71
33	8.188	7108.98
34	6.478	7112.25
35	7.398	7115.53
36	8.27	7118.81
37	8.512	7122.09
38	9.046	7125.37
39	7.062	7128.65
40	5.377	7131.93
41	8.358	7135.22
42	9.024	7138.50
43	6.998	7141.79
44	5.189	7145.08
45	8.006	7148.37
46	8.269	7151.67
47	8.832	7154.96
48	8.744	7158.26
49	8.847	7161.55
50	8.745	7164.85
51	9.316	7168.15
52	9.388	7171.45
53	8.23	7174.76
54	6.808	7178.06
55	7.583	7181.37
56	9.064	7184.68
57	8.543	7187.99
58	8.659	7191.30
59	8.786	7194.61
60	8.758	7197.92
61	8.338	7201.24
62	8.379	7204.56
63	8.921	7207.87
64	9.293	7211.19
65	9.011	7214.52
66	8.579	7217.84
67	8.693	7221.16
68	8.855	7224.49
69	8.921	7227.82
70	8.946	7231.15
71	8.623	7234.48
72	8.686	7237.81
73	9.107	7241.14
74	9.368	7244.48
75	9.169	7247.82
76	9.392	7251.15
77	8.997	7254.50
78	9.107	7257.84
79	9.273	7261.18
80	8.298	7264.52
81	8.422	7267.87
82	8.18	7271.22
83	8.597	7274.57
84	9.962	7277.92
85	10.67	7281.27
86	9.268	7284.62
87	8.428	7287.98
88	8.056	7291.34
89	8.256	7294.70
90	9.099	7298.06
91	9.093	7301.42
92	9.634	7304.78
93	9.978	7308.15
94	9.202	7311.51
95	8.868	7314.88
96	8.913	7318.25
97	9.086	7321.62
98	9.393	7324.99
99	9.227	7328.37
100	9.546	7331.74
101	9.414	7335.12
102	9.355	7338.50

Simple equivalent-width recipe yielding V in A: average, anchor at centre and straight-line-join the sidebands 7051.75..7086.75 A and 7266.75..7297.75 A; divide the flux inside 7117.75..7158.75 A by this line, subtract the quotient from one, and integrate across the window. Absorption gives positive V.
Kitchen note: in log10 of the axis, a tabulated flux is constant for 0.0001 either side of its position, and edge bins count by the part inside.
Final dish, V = 3.9 A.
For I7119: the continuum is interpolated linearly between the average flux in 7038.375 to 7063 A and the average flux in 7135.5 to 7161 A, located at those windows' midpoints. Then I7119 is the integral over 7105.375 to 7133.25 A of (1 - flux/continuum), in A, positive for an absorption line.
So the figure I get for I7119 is 2.30 A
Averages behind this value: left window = 9.27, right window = 7.94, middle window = 7.65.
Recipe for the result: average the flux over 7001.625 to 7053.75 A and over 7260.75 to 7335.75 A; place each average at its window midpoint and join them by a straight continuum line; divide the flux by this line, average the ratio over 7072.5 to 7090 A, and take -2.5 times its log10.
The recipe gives 0.11 mag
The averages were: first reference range 9.01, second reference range 9.07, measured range 8.15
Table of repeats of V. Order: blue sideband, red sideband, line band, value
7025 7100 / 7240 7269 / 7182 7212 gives 0.9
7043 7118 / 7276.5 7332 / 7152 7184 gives 1.1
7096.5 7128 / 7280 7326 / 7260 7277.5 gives 0.7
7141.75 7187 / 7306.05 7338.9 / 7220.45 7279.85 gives -1.0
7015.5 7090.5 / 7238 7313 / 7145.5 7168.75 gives 1.2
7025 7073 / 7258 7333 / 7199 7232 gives 1.0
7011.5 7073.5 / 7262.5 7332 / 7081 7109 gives 1.7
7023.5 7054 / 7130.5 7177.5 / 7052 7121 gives 2.7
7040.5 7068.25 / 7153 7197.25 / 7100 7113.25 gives 0.9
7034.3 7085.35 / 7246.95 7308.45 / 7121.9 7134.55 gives 2.1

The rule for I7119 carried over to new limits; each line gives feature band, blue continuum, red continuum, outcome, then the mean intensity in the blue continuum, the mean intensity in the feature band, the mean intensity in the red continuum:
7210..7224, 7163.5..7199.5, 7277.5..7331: -0.3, 8.53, 8.87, 9.18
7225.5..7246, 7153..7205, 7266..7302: -0.4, 8.57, 8.94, 8.9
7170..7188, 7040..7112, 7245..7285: 1.4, 8.71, 8.23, 9.12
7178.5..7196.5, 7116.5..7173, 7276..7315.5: 0.0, 8.11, 8.41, 9.22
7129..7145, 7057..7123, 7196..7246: 2.5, 8.38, 7.19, 8.83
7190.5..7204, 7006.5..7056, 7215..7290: 0.6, 9.04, 8.61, 8.98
